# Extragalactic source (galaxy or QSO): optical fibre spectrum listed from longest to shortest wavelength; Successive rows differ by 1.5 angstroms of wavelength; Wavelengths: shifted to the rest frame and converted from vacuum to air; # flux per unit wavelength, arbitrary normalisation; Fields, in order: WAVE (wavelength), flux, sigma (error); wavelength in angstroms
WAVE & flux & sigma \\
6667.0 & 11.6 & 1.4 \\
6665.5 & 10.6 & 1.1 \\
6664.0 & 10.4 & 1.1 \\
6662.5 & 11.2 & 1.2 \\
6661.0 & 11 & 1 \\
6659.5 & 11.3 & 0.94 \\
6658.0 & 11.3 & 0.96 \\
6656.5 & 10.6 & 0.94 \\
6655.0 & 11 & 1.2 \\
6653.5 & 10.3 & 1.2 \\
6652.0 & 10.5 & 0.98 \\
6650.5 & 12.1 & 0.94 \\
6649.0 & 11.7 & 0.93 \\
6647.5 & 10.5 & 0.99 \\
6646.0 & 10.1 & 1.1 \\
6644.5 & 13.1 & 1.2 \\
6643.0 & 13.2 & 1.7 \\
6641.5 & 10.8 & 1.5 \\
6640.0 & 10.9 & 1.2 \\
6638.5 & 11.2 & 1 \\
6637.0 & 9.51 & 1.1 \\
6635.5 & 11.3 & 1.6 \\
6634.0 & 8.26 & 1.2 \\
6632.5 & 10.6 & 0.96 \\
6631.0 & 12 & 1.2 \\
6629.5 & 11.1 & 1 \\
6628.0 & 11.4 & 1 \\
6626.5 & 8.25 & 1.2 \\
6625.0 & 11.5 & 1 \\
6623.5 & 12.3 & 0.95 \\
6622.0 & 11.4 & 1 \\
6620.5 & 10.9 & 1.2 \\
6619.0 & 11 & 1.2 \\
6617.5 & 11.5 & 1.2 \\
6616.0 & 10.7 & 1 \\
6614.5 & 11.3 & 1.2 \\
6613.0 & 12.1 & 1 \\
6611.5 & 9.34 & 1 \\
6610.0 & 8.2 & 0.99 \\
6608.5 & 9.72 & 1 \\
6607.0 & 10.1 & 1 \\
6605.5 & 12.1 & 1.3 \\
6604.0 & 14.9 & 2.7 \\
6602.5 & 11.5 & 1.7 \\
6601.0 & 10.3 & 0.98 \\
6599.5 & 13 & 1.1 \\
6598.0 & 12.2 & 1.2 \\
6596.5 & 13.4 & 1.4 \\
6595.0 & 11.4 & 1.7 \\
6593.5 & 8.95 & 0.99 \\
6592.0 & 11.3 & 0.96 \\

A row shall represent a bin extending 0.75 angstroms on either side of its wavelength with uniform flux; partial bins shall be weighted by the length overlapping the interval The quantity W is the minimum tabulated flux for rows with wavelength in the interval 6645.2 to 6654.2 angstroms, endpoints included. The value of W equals 10.1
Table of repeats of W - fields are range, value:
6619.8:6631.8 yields 8.25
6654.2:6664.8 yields 10.4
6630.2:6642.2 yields 8.26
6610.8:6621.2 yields 9.34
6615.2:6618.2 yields 10.7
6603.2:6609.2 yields 9.72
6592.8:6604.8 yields 8.95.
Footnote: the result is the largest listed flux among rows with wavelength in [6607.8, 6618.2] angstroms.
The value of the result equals 12.1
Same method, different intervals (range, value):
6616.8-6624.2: 12.3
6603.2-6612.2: 14.9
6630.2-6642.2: 12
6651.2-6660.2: 11.3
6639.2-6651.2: 13.2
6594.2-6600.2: 13.4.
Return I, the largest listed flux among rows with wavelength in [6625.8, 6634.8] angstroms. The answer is 12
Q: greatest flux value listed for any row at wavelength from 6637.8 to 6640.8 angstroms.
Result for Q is 11.2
